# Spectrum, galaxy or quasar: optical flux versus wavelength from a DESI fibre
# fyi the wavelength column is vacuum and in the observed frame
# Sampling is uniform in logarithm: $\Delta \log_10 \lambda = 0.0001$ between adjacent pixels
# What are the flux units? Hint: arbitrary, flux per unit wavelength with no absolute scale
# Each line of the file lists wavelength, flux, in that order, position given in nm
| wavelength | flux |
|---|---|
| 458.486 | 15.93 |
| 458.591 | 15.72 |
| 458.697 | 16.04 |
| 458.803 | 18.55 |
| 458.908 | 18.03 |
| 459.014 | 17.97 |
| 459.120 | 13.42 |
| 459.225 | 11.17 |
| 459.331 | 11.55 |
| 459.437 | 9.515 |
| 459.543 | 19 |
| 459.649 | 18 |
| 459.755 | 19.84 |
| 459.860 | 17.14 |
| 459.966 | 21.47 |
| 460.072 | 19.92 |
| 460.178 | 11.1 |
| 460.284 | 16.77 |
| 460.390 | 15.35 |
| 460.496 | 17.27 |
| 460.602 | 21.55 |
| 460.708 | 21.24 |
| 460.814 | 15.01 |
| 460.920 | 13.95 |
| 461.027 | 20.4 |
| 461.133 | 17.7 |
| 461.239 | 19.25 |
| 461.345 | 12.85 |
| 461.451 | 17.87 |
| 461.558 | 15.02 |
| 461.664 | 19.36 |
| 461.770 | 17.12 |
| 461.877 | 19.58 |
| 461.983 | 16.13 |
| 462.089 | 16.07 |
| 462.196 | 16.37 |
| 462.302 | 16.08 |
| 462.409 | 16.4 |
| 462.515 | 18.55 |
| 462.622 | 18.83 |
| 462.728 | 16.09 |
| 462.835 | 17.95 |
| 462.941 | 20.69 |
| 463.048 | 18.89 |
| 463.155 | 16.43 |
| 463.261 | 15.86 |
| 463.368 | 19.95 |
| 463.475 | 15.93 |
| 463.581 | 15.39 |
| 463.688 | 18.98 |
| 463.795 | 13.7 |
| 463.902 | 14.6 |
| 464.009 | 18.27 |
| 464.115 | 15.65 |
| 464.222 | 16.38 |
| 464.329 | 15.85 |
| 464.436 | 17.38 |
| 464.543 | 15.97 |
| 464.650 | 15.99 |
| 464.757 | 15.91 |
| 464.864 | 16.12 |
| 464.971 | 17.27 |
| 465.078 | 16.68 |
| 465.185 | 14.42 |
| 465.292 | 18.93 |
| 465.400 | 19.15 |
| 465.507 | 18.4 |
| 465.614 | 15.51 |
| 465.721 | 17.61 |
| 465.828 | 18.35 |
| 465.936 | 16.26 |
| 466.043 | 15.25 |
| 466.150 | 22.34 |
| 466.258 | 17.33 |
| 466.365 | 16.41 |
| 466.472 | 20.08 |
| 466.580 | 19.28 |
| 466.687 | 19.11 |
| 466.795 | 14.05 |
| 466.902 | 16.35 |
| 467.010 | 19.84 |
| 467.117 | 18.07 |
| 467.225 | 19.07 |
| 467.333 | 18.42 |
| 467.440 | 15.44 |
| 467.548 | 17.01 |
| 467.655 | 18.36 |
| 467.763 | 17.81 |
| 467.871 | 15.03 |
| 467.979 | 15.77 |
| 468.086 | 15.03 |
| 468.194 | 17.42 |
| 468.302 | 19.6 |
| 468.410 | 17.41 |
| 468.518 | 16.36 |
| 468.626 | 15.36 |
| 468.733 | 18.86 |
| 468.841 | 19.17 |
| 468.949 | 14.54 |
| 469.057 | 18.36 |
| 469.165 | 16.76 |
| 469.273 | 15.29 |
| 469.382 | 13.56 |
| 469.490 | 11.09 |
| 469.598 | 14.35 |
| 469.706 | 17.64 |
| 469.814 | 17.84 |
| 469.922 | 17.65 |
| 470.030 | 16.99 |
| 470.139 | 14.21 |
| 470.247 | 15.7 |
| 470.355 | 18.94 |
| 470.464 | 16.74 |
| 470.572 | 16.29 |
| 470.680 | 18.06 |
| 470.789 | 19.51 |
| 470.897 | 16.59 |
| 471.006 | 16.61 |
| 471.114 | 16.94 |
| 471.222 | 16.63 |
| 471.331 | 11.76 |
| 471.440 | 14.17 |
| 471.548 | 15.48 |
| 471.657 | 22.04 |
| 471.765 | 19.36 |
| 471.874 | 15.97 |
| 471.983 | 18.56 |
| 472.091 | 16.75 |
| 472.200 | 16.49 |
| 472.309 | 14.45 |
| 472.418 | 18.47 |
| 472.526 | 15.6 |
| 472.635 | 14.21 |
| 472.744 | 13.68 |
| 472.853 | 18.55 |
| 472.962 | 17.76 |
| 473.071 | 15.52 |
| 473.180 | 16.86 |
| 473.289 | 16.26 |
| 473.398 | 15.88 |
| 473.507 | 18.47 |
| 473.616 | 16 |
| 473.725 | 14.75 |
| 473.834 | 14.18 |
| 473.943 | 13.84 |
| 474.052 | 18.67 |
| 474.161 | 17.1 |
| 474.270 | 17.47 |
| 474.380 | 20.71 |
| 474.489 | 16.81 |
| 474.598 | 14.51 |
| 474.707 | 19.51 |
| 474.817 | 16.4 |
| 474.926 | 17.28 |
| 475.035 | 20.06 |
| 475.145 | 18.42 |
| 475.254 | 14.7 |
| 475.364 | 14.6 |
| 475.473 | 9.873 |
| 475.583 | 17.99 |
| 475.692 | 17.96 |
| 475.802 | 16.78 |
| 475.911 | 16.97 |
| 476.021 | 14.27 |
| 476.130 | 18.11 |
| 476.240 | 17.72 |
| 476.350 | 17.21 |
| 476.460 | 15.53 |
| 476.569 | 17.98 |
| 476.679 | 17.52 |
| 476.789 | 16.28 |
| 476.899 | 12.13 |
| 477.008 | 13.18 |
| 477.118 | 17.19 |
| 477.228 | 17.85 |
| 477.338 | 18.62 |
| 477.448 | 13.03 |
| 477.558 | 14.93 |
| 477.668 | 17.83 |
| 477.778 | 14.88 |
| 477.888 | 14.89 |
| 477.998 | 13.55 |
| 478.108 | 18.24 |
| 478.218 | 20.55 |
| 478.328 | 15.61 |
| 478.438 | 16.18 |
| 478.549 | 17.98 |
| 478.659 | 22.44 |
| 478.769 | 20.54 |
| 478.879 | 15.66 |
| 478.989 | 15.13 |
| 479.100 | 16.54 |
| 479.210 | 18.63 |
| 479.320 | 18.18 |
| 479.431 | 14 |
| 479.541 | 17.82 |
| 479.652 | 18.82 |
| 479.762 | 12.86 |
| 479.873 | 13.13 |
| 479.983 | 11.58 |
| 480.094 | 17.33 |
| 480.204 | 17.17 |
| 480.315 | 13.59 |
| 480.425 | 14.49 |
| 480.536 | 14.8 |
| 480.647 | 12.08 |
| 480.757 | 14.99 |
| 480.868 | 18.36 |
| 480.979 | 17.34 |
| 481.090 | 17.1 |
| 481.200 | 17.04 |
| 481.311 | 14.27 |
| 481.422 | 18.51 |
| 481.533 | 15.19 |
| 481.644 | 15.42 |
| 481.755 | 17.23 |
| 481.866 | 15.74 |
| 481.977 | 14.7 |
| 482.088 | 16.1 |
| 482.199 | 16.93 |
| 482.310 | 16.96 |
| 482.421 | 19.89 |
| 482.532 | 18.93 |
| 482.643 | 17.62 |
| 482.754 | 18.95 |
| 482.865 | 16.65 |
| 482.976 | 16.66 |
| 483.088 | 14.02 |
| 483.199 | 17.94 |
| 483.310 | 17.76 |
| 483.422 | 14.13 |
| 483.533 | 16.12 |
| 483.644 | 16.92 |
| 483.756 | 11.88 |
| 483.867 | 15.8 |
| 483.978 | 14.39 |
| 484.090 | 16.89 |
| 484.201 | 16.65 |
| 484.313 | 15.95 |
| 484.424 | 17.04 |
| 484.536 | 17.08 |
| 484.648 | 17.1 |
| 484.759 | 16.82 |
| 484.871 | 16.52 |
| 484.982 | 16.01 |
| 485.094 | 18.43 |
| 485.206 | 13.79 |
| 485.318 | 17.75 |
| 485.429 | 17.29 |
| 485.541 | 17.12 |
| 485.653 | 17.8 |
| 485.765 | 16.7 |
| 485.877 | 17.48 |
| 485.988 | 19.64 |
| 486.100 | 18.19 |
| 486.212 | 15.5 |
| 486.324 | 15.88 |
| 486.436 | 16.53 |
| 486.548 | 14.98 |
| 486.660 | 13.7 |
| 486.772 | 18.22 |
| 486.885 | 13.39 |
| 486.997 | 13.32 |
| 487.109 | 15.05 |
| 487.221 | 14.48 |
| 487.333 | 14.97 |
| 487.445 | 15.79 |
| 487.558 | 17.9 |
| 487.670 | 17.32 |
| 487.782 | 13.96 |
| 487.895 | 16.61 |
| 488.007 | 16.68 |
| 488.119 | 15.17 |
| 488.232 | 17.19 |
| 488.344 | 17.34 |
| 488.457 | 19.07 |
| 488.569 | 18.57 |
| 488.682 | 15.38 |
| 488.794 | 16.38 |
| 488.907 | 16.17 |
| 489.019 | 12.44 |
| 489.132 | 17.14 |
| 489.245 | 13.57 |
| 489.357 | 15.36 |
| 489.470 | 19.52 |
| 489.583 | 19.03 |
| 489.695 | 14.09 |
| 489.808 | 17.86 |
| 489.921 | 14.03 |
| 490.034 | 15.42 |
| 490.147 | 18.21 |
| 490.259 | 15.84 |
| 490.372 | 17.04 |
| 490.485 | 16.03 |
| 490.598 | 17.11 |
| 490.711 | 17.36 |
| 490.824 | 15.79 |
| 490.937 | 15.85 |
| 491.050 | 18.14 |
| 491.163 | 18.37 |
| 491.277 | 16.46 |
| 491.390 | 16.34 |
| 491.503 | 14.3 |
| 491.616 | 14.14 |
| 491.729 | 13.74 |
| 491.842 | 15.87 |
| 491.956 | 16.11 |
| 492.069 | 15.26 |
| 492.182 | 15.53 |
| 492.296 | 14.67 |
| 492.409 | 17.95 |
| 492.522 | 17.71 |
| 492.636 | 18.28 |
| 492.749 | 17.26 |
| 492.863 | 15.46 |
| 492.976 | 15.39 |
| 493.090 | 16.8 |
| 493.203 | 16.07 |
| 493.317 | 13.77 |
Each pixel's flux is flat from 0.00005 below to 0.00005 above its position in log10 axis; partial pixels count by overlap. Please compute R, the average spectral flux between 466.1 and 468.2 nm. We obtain 17.6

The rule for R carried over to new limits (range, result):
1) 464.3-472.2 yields 17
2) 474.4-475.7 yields 16.6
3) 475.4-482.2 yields 16.2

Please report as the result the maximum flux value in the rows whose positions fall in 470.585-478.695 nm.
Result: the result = 22.44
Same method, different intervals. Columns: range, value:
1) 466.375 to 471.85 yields 22.04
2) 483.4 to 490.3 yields 19.64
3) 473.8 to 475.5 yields 20.71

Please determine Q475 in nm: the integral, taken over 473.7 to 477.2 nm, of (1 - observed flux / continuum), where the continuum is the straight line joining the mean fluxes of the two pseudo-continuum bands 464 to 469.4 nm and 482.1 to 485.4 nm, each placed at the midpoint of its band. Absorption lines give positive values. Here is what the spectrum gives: 0.08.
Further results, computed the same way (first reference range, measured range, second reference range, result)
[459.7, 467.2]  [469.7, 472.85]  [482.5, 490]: 0.05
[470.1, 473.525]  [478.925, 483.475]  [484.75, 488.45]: 0.06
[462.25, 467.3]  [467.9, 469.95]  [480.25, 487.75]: 0.08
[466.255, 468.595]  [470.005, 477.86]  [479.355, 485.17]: 0.17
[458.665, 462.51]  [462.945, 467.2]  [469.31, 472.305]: -0.13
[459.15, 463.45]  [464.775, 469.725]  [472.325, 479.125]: -0.06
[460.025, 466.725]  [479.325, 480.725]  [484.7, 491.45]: 0.15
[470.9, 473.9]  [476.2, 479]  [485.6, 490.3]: -0.06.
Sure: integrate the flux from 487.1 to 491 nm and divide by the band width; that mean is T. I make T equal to 16.3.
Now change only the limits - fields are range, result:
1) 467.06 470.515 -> 16.7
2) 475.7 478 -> 16.1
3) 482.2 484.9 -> 16.6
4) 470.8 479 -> 16.6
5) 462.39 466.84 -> 17.2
